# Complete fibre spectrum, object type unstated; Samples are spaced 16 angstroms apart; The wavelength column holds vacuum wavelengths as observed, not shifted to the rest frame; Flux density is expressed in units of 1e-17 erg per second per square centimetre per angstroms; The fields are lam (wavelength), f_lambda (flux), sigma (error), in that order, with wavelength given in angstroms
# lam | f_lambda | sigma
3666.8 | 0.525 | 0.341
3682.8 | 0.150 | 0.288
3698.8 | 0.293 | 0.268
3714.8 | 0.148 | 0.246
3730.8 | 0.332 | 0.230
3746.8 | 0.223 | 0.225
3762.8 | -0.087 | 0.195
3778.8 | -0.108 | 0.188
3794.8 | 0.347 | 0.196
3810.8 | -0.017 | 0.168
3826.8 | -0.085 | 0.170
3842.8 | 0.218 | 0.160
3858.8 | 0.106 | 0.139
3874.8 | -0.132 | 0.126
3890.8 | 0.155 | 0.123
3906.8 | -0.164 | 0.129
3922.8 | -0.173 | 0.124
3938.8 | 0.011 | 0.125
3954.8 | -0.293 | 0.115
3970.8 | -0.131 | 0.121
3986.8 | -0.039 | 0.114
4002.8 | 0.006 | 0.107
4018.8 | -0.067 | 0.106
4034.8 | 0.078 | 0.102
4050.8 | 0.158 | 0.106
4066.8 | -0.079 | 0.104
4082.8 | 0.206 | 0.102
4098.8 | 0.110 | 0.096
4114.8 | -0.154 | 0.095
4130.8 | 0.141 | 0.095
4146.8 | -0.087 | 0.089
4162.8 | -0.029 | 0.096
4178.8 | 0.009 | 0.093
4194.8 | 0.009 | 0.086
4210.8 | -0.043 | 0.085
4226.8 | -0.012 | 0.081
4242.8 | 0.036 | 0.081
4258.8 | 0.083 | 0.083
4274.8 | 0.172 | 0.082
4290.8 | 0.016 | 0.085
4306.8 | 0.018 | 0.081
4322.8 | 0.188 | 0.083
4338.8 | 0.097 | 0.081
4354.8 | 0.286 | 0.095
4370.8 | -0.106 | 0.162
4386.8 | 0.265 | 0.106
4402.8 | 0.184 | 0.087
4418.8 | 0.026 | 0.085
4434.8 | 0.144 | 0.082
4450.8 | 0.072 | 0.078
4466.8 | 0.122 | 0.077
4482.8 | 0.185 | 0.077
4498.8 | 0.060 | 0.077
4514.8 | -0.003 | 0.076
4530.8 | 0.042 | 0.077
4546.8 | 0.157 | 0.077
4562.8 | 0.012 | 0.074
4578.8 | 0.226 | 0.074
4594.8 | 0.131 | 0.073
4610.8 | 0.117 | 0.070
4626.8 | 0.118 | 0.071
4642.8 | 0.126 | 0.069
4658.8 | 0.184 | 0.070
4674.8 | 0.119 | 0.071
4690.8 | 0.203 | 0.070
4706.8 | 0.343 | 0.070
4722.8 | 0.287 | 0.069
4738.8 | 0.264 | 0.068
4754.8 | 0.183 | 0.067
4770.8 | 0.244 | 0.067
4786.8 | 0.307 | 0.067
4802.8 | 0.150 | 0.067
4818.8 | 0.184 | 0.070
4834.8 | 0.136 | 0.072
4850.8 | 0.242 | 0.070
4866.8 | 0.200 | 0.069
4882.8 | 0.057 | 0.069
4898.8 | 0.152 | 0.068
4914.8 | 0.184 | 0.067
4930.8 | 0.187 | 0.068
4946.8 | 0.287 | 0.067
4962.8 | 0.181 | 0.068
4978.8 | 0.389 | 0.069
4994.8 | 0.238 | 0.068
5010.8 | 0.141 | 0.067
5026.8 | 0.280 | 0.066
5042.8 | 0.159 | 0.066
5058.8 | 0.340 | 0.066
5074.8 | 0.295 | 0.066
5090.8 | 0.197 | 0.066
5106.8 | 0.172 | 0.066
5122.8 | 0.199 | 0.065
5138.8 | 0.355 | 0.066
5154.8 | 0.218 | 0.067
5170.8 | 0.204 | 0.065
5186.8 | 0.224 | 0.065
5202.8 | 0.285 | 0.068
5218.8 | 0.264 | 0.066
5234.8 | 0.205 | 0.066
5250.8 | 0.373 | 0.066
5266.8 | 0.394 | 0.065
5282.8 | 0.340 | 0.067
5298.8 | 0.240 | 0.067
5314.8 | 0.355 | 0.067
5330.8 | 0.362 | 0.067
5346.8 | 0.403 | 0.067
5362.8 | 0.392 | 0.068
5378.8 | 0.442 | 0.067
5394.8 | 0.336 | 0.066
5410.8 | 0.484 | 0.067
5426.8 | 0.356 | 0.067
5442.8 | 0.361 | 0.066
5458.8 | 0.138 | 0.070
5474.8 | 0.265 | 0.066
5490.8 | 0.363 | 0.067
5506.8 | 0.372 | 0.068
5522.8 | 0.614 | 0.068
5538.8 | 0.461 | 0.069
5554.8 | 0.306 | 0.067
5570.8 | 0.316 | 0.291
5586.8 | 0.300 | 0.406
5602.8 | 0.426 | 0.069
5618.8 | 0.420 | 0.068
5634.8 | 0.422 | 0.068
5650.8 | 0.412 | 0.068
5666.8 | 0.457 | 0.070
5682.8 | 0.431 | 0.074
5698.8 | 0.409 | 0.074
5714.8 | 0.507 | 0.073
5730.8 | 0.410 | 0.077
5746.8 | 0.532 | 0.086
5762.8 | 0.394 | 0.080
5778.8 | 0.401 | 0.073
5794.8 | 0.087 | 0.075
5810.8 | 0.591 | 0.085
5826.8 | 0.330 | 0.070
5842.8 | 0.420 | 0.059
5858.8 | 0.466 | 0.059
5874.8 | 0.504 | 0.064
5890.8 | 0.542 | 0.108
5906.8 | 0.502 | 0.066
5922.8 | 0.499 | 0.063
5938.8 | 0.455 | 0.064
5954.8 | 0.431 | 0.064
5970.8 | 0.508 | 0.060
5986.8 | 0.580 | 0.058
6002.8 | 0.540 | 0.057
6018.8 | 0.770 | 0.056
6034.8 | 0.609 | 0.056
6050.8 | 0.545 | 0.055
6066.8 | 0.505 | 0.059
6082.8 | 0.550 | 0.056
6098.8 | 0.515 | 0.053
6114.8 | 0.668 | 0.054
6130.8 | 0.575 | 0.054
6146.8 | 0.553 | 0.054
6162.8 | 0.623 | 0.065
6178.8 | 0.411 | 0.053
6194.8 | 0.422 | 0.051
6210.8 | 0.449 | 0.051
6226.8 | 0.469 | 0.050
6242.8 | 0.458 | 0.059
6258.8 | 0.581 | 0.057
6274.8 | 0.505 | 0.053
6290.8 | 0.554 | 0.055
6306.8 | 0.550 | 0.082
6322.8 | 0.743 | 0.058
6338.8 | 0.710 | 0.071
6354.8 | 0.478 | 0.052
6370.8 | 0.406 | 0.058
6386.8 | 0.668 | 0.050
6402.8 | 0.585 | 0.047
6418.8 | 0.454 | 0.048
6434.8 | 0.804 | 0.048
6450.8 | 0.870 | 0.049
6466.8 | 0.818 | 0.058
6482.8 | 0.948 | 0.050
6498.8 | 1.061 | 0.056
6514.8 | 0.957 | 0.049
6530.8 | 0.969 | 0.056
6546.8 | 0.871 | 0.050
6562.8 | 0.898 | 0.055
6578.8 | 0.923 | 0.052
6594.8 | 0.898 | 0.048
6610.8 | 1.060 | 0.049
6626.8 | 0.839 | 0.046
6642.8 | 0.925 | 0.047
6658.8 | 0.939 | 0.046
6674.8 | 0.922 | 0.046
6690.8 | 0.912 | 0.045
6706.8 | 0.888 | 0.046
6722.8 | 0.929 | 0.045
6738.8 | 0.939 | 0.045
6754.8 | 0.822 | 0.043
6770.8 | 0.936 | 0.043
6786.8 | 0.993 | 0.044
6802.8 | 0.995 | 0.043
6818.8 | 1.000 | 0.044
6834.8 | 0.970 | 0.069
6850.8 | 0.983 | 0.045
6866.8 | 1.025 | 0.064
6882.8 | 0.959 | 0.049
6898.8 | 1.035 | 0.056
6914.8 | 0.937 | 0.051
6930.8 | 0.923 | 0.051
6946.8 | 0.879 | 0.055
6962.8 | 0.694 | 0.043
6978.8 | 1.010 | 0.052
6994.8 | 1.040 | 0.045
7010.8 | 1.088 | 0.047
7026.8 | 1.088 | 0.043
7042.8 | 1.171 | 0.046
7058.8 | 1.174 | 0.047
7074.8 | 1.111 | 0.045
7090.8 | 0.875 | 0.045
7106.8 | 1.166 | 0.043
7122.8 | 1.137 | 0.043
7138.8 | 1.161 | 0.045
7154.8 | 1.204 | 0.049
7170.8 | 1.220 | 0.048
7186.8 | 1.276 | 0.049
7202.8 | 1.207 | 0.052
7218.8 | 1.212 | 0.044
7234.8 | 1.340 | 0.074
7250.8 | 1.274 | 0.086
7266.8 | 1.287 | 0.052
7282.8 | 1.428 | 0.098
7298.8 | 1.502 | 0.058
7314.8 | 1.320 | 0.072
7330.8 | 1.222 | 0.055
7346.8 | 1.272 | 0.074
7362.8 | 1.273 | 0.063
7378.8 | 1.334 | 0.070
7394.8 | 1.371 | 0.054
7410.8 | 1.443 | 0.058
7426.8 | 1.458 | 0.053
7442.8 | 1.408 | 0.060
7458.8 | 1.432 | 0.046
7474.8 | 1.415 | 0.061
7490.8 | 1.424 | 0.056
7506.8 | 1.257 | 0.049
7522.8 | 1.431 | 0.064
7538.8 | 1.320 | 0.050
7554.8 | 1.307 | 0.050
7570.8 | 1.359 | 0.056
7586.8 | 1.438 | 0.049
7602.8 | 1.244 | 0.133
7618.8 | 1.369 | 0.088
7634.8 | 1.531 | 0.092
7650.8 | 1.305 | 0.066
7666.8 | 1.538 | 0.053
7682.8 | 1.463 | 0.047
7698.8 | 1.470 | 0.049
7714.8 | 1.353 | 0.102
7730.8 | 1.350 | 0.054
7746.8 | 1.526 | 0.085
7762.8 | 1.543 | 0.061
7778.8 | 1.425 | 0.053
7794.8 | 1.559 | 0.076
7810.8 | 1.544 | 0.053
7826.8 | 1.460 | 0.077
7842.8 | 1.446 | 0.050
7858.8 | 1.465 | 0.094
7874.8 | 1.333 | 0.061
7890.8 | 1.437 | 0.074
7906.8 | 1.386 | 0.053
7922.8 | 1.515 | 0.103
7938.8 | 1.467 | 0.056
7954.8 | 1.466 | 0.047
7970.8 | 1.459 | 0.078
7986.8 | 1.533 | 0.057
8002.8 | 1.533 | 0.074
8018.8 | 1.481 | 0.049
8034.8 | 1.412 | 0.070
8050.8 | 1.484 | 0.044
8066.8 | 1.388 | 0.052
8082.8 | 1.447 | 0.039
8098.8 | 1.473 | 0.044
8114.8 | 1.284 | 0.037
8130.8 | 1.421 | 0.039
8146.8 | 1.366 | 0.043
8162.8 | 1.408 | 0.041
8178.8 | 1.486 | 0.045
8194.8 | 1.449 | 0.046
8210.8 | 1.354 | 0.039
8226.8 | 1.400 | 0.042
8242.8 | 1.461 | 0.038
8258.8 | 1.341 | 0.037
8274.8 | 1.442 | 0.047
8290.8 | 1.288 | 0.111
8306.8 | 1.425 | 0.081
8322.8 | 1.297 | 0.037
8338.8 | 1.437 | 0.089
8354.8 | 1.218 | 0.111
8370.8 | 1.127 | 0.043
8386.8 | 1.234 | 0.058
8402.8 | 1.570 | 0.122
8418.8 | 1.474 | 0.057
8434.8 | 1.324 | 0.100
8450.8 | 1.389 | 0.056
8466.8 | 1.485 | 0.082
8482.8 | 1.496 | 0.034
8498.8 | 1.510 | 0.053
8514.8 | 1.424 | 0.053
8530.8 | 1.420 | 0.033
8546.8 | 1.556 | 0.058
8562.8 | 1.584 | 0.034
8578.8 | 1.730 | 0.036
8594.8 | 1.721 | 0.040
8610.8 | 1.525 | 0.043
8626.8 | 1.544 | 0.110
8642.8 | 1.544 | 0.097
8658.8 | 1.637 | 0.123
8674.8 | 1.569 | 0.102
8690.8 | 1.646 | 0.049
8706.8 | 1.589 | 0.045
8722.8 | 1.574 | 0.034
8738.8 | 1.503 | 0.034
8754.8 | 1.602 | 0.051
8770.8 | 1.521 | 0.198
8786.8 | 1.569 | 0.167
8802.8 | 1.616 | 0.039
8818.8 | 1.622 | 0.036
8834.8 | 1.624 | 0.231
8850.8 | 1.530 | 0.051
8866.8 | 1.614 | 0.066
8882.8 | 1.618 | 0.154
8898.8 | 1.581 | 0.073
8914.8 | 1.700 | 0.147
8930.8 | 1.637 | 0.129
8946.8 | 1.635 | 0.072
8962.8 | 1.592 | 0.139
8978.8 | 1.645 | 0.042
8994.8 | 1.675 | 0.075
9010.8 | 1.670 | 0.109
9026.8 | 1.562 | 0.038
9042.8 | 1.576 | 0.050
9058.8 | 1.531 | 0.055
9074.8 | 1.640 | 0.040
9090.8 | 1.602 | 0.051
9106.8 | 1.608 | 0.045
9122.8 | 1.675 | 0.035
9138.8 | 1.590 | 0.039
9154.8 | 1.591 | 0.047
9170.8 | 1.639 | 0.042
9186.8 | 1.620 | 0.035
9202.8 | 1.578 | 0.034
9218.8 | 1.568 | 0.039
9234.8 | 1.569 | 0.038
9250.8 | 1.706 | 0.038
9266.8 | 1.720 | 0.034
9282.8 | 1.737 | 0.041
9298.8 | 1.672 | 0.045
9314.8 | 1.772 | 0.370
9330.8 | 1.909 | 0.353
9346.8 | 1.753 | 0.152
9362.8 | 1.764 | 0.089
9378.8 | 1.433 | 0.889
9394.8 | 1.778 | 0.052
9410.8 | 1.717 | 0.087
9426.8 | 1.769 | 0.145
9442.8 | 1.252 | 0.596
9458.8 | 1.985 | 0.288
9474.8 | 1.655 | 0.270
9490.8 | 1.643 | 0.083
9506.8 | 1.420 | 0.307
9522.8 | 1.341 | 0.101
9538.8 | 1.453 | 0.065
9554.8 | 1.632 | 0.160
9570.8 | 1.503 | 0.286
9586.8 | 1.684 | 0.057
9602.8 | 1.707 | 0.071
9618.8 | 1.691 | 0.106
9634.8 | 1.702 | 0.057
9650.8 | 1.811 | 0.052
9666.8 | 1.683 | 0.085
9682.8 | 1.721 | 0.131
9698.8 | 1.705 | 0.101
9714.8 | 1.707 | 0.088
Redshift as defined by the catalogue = 0.617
